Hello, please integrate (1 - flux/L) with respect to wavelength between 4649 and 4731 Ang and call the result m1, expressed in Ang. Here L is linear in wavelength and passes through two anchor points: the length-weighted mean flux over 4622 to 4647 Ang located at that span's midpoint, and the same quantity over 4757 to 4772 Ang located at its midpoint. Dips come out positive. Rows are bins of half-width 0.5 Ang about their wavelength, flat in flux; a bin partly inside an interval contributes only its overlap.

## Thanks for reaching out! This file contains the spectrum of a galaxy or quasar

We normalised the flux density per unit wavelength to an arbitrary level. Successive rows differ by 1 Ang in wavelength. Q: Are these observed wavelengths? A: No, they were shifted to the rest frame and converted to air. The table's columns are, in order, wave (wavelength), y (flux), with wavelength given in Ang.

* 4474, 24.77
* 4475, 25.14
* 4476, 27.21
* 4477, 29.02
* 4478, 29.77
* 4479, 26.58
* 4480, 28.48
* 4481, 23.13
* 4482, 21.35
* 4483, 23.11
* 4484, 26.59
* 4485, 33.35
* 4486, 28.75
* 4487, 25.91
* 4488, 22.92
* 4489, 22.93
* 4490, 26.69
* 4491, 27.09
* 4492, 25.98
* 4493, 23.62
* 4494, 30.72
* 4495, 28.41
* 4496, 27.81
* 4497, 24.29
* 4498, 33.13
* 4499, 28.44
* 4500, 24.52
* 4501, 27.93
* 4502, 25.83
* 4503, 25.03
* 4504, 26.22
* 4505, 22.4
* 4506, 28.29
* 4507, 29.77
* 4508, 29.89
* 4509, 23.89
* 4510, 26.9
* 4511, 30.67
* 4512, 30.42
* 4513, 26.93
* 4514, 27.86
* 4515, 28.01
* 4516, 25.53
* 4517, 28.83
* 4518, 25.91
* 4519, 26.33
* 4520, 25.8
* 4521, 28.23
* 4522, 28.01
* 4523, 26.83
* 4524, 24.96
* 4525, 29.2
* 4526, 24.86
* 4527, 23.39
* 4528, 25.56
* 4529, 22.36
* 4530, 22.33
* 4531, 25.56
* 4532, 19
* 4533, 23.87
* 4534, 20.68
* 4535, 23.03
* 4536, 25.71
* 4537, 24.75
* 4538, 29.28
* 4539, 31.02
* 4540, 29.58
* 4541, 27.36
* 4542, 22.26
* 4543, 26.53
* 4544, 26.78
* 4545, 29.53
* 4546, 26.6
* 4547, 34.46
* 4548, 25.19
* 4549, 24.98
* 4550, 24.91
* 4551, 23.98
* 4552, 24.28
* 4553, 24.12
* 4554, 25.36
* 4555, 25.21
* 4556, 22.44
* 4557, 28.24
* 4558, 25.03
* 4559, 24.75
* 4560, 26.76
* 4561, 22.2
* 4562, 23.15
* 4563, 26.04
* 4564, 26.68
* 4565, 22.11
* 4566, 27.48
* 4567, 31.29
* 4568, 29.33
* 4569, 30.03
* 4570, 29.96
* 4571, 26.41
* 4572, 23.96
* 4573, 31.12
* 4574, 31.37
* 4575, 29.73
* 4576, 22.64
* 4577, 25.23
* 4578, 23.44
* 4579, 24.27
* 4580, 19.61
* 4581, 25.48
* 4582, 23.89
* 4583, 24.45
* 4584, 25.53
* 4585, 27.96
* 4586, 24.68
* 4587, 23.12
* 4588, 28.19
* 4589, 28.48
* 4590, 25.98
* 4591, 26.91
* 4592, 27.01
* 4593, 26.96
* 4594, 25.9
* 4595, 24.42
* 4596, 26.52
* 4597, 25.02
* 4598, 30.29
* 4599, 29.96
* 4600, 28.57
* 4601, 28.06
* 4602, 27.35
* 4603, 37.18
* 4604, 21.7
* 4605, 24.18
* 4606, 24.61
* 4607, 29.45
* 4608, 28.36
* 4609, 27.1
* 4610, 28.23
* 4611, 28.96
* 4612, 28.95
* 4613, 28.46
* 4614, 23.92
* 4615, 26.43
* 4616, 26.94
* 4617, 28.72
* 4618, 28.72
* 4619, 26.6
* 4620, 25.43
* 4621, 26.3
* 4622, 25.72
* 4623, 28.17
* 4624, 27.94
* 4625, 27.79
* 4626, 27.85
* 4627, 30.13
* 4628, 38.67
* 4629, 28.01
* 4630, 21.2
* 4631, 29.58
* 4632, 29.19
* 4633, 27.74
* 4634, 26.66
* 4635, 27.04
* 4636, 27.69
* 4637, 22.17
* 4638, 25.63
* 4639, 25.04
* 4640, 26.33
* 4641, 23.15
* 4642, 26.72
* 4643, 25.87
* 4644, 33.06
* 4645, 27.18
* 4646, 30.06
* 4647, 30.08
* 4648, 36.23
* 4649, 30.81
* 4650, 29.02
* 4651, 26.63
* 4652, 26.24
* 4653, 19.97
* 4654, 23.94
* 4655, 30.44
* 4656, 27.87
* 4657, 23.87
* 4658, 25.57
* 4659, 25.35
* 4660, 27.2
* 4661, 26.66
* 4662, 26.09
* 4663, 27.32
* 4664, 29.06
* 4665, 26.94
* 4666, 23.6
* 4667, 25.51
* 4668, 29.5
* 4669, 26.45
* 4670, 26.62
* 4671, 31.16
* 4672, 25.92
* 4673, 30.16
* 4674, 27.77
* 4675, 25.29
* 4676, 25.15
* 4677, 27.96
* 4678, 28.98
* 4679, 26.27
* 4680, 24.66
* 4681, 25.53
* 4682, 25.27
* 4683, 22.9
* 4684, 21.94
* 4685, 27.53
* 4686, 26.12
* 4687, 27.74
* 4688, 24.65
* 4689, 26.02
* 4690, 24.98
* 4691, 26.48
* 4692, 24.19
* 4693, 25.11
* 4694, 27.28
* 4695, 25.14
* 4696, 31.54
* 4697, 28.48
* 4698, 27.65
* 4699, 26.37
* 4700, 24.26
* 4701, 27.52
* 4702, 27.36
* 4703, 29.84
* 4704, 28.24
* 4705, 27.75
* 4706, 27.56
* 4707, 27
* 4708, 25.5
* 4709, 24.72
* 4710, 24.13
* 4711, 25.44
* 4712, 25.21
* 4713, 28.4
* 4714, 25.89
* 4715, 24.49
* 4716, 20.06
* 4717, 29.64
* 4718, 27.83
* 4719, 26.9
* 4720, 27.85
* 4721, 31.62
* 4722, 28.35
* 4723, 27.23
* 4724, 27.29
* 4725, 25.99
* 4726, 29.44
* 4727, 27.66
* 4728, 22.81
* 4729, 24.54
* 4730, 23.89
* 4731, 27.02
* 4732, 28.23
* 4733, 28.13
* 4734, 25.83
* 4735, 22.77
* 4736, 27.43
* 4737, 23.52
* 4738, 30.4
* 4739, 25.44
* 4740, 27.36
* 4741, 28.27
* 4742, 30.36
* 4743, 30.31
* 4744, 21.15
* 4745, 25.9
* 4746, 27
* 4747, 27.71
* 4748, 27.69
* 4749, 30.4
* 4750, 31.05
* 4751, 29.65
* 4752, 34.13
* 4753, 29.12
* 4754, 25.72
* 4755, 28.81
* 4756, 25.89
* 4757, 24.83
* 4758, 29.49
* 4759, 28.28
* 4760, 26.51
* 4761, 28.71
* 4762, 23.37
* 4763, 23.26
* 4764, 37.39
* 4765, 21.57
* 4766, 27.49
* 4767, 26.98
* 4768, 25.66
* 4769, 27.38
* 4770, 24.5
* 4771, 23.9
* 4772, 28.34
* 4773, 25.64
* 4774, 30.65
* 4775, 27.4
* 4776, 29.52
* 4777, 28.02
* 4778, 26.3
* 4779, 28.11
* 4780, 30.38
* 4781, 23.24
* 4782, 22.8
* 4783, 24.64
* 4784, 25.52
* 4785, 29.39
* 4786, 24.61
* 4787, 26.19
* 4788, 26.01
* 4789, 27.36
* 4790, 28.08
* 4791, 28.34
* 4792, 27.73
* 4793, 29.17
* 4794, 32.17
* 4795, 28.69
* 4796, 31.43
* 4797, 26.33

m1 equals 2.2 Ang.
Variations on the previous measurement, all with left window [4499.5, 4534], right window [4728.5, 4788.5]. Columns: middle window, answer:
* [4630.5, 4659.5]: -0.64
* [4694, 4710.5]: -0.14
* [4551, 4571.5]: 0.24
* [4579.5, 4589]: 0.51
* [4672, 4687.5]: 0.32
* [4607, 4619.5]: -0.56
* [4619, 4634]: -0.83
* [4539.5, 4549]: -0.44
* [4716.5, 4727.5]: -0.51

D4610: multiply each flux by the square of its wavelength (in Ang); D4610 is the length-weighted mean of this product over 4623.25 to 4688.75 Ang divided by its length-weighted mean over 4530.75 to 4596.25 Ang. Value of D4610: 1.09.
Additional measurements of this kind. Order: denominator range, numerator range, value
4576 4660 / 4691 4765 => 1.05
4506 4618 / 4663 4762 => 1.08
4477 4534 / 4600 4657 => 1.10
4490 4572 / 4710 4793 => 1.13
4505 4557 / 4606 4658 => 1.10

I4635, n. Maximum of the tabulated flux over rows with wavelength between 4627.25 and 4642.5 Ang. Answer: 38.67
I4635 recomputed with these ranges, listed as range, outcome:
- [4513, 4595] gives 34.46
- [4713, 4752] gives 34.13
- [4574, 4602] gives 31.37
